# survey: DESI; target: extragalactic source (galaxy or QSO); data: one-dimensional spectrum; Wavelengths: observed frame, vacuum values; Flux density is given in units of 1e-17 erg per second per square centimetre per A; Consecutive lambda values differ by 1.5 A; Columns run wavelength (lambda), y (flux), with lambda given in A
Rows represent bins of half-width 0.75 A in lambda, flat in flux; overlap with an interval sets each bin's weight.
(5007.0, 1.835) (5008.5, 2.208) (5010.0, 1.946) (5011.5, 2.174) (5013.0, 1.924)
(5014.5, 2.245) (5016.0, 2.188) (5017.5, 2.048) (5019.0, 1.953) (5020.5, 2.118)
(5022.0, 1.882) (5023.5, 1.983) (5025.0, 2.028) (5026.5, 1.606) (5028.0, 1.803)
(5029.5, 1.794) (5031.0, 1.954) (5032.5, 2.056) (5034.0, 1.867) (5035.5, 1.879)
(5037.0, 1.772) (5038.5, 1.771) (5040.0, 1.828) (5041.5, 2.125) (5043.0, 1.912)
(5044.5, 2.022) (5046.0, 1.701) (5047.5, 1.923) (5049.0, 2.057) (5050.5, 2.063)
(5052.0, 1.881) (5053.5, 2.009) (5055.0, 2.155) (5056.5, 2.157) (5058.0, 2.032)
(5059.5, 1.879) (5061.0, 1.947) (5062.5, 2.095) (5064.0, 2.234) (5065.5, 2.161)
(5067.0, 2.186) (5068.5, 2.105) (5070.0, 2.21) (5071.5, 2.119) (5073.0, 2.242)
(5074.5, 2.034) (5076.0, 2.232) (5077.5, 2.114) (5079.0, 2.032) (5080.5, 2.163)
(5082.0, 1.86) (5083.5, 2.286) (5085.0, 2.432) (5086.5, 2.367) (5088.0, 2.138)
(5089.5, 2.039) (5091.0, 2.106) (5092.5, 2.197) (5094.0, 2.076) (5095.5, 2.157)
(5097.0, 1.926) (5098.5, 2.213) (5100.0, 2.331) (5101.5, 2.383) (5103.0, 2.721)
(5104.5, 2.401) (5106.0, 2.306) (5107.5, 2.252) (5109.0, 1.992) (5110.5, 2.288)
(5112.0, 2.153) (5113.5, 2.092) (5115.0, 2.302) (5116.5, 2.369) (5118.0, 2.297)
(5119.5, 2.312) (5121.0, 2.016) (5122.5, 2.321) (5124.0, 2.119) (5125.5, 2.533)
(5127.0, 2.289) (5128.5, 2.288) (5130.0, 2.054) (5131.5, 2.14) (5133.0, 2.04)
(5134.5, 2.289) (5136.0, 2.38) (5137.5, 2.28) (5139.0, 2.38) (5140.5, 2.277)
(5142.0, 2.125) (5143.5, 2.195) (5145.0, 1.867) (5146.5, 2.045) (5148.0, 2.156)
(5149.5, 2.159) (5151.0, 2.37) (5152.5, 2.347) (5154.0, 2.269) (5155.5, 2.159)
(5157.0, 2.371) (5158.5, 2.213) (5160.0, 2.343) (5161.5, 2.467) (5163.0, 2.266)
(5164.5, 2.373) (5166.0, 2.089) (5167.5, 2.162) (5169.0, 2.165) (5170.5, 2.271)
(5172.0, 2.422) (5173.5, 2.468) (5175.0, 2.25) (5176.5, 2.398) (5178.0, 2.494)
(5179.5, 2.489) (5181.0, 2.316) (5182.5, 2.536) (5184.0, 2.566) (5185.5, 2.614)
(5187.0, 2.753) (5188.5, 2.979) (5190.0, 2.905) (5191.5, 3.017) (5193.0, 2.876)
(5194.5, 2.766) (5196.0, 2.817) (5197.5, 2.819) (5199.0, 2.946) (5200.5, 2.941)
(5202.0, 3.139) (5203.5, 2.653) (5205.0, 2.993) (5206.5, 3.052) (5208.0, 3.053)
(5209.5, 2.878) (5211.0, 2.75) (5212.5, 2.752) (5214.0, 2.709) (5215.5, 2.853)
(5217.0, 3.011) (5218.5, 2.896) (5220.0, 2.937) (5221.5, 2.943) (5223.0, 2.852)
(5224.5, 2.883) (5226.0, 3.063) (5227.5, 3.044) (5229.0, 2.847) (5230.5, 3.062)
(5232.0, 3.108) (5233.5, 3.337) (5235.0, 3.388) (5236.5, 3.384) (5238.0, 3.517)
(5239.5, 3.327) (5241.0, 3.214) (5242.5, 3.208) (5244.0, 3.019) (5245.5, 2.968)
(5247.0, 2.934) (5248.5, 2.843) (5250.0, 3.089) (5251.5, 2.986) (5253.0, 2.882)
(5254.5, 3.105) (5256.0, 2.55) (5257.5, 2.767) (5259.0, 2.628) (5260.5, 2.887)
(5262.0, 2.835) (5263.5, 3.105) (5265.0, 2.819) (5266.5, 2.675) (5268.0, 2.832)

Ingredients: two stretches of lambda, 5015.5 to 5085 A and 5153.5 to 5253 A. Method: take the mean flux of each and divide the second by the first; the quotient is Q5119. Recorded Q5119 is 1.4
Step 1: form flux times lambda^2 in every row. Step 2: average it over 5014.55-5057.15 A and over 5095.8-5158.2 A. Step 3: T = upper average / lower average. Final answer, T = 1.19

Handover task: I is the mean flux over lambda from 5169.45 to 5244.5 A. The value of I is 2.87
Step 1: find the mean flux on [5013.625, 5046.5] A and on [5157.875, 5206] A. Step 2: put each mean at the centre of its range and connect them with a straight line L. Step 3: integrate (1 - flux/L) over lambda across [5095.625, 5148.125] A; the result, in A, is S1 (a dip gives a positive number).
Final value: 2.1 A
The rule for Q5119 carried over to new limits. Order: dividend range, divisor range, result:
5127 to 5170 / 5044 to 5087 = 1.06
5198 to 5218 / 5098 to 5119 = 1.26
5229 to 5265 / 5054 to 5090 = 1.42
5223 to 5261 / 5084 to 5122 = 1.36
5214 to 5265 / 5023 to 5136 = 1.42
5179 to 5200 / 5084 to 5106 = 1.22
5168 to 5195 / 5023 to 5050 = 1.35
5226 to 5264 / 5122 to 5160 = 1.36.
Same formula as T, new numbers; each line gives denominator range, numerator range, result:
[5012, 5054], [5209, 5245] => 1.69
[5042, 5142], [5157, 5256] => 1.35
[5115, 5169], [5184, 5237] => 1.35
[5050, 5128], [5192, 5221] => 1.39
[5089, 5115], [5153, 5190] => 1.11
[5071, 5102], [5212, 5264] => 1.47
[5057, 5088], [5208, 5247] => 1.51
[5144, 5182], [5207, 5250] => 1.36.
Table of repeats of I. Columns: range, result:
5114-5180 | 2.26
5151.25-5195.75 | 2.46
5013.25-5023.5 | 2.06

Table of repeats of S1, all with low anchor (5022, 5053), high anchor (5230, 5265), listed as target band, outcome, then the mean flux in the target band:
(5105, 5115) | 0.4 A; 2.2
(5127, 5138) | 0.9 A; 2.21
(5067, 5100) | 0.0 A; 2.15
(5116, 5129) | 0.5 A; 2.28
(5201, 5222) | -0.4 A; 2.9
